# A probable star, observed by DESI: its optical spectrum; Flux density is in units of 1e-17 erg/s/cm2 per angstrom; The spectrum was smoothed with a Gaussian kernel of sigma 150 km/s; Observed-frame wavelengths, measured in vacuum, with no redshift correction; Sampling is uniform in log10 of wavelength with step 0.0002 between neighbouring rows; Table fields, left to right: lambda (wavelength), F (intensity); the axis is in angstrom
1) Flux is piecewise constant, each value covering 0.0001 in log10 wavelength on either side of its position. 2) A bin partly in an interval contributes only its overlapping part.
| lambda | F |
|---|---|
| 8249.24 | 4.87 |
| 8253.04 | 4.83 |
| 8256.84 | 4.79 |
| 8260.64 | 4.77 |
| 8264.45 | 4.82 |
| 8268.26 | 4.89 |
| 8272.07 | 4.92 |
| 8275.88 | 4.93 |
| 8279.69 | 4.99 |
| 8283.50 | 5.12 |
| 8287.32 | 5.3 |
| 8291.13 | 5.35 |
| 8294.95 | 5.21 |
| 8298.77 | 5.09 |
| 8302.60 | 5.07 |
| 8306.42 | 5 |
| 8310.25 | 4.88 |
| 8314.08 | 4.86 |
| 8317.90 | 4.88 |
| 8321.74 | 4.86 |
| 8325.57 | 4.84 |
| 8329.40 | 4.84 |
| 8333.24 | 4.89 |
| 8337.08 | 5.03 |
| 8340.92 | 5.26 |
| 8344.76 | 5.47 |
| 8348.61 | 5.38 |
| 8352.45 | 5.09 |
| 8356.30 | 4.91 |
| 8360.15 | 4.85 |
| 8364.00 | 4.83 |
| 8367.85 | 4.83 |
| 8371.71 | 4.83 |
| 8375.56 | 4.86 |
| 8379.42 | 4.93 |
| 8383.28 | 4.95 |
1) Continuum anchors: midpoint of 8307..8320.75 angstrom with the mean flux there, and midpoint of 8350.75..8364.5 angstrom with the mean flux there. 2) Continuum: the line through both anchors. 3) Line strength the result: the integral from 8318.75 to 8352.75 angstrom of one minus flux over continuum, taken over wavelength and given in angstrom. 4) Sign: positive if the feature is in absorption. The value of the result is -1.1 angstrom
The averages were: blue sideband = 4.88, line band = 5.07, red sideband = 4.93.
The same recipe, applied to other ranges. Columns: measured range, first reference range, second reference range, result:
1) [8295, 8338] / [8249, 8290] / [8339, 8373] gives 0.53 angstrom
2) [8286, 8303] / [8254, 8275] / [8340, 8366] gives -0.97 angstrom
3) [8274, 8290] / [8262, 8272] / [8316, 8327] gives -0.79 angstrom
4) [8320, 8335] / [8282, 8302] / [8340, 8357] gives 1.06 angstrom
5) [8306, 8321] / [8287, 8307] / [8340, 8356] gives 0.89 angstrom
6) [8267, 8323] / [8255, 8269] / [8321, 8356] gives -1.18 angstrom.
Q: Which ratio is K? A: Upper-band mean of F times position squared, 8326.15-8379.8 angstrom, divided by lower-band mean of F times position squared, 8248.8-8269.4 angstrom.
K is 1.06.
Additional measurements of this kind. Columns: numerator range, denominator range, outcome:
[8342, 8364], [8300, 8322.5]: 1.05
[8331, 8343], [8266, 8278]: 1.05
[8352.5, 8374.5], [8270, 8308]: 0.97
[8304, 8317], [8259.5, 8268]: 1.03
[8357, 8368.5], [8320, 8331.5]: 1.01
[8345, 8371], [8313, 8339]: 1.03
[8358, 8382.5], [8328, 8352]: 0.95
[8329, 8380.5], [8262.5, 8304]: 1.01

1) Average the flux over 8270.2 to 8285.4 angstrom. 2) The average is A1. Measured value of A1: 4.99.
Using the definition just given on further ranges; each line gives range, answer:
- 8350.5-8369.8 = 4.9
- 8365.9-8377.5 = 4.84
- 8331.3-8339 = 4.96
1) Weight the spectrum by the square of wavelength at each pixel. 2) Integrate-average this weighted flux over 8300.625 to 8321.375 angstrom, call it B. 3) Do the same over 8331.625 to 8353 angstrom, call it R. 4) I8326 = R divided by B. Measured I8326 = 1.06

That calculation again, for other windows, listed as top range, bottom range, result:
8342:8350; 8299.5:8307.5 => 1.08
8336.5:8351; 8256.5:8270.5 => 1.12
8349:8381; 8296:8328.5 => 1.01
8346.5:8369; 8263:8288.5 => 1.02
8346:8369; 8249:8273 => 1.06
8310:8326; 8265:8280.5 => 1.00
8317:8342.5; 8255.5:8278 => 1.03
